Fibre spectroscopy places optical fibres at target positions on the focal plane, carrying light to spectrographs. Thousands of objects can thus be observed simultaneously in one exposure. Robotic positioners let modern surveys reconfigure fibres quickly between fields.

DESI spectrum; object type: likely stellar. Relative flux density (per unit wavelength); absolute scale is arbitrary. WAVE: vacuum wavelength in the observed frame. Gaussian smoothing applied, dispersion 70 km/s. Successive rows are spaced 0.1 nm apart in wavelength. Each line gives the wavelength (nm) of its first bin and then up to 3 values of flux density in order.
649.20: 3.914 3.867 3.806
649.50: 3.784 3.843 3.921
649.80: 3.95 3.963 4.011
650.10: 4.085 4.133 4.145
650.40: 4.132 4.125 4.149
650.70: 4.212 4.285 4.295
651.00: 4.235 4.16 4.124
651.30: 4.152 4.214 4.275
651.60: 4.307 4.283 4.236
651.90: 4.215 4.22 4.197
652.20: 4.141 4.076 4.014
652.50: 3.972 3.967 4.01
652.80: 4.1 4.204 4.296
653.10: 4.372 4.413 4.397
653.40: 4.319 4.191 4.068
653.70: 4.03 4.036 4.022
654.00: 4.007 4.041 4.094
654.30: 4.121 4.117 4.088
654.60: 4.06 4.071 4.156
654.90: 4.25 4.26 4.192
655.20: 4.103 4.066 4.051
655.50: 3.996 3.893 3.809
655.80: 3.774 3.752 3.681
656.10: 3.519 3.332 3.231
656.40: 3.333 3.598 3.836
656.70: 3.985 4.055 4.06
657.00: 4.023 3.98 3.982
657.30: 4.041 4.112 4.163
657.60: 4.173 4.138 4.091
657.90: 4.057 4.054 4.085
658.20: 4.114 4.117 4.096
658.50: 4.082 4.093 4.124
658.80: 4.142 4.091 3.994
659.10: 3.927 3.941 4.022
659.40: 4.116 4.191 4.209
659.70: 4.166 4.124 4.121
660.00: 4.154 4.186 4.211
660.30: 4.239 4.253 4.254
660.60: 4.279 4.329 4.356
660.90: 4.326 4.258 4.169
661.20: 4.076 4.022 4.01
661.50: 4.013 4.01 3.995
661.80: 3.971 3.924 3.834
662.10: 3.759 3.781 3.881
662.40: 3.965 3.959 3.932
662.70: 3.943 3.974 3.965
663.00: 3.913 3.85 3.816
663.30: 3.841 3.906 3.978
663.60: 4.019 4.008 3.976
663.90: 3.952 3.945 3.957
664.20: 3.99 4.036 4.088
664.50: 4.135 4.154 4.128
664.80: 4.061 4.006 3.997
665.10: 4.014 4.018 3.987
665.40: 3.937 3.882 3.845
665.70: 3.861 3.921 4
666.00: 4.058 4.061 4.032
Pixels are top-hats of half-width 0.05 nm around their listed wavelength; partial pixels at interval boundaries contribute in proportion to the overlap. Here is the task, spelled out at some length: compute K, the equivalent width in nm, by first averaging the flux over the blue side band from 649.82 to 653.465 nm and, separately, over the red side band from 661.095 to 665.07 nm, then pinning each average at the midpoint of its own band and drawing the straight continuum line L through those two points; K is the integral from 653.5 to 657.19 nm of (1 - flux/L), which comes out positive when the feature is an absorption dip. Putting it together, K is 0.15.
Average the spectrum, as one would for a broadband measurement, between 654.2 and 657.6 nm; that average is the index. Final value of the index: 3.94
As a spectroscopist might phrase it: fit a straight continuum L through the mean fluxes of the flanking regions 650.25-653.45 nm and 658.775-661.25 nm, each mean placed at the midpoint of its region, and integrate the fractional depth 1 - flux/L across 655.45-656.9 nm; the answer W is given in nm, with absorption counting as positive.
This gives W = 0.16 nm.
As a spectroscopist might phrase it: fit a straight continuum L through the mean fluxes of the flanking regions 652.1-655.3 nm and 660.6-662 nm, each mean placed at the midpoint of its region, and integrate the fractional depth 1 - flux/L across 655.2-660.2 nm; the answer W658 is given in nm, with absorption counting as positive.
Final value 0.17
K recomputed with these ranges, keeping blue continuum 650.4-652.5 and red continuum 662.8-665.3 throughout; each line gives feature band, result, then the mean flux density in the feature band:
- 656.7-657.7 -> 0.01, 4.07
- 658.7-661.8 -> -0.07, 4.14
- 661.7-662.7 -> 0.03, 3.9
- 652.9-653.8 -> -0.02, 4.25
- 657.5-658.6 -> -0.01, 4.1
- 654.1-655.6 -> 0.01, 4.11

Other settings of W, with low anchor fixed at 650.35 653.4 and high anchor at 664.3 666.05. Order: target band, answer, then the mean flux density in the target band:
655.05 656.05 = 0.05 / 3.93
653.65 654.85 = 0.03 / 4.07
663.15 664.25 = 0.02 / 3.94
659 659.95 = 0.00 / 4.09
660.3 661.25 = -0.04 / 4.25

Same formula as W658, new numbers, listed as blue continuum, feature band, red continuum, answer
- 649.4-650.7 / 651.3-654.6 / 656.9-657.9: -0.09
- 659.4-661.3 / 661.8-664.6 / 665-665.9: 0.08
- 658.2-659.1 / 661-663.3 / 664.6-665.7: 0.05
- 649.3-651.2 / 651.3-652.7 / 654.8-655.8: -0.03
